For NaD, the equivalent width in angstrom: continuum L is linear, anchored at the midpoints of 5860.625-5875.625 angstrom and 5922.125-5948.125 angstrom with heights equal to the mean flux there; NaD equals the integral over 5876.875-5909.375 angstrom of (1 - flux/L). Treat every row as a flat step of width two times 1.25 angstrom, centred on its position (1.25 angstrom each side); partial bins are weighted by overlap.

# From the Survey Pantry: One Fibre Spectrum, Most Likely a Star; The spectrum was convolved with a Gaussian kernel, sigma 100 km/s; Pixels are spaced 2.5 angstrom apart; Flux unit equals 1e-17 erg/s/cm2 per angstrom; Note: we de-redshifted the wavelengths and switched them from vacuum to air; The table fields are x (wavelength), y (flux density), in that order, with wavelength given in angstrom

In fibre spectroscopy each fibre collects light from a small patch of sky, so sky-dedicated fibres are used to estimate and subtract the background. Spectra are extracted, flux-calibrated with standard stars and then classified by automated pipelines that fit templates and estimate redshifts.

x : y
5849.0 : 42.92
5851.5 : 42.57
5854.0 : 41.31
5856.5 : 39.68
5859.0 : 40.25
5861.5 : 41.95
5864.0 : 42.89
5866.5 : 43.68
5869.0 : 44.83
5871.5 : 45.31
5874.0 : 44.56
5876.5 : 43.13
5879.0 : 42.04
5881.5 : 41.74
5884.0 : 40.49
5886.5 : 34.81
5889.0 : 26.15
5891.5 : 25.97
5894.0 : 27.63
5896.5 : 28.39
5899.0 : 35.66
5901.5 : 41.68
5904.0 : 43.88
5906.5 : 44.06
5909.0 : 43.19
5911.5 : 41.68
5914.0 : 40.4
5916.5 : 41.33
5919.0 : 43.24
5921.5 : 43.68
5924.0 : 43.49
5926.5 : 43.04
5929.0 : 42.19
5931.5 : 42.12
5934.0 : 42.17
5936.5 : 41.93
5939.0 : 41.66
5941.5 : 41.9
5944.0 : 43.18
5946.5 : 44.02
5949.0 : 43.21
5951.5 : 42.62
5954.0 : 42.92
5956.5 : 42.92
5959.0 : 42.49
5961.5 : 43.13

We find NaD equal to 5.1 angstrom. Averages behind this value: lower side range 43.9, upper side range 42.6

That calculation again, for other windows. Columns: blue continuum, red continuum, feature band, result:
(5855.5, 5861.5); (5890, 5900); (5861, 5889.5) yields -4.9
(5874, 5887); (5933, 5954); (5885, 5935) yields 3.8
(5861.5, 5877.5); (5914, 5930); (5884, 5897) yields 4.1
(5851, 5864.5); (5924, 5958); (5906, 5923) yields -0.1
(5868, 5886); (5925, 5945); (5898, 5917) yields 0.4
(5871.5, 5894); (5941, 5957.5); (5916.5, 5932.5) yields -0.8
